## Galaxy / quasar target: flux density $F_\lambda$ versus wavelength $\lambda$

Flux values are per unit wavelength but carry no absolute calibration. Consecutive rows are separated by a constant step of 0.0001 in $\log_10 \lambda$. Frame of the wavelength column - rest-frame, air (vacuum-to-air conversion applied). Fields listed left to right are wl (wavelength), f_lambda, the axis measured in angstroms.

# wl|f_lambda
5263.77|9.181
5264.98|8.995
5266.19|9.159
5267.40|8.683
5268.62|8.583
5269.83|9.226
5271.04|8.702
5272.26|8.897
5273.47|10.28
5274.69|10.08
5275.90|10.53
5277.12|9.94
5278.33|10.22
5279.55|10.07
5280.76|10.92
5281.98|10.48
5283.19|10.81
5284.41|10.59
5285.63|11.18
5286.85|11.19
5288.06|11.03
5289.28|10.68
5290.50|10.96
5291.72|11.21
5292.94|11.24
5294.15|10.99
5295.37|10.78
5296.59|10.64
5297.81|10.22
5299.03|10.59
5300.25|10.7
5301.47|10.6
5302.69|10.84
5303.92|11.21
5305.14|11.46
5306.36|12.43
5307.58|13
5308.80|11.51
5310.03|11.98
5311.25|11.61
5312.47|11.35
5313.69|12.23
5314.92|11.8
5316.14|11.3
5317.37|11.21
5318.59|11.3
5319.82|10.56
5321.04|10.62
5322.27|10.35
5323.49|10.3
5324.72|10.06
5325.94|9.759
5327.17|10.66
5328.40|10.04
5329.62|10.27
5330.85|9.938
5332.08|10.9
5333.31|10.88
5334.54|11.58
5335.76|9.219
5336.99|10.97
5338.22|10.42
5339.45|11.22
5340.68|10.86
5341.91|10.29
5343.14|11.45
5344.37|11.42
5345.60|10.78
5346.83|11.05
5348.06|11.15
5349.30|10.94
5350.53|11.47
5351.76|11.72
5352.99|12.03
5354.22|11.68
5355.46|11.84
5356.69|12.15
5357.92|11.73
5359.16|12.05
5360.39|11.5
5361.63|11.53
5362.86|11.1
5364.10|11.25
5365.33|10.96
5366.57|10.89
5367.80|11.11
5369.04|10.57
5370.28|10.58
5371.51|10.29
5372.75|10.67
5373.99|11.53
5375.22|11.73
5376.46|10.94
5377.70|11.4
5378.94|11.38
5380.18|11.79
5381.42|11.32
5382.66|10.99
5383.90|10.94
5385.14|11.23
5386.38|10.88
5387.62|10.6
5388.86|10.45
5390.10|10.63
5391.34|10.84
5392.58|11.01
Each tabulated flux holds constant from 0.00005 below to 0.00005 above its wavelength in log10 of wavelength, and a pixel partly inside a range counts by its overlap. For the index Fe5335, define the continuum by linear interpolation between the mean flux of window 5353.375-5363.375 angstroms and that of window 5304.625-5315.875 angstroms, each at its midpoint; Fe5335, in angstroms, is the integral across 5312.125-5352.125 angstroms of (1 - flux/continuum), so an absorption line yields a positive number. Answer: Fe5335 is 3.3 angstroms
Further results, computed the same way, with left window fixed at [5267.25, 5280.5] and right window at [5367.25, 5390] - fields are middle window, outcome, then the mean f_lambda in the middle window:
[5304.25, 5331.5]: -2.34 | 11.1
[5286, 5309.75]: -2.83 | 11.1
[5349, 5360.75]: -1.14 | 11.7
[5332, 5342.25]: -0.24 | 10.7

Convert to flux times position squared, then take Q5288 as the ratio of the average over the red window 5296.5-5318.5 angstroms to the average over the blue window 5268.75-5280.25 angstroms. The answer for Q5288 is 1.18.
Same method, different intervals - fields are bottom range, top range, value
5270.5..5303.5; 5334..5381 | 1.09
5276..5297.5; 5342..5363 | 1.10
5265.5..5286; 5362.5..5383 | 1.16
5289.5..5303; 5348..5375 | 1.07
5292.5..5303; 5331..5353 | 1.04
